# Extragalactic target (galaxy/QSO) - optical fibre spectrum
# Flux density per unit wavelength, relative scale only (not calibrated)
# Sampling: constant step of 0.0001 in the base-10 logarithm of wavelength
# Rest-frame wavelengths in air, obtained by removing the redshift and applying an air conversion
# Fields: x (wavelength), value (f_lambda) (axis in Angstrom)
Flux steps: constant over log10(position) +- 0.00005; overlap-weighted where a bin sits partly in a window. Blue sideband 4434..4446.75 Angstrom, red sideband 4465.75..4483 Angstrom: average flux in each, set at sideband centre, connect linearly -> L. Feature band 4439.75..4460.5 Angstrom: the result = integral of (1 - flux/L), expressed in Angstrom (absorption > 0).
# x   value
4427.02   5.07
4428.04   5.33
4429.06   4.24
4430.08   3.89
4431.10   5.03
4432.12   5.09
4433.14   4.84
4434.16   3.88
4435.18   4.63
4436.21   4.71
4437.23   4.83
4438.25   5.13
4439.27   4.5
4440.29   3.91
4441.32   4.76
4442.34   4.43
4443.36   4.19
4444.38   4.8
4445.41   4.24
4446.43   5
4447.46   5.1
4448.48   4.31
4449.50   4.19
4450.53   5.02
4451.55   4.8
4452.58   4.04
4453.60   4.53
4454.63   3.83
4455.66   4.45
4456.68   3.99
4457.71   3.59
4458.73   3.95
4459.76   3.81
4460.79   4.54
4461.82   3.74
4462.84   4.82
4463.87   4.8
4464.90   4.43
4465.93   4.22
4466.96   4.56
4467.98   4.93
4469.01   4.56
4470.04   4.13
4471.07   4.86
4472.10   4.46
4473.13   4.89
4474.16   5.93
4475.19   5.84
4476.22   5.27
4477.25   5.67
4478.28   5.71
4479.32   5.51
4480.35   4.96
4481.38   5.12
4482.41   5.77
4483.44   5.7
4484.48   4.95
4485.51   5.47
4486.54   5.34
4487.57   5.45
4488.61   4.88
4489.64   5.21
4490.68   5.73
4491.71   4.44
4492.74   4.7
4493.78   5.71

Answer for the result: 1.56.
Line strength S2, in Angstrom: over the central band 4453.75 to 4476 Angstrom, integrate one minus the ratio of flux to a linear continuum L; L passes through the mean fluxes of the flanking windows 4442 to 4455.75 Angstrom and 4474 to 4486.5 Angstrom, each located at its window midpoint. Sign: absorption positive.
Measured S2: 2.2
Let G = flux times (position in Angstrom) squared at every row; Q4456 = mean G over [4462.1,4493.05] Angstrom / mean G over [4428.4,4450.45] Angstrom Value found 1.1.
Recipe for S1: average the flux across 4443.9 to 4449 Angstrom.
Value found 4.69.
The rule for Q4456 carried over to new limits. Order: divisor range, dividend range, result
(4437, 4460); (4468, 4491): 1.20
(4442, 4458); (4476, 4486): 1.24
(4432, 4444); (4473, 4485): 1.22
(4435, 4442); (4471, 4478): 1.17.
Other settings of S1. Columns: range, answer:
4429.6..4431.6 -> 4.47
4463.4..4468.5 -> 4.59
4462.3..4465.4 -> 4.68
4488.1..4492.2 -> 5.07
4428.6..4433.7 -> 4.62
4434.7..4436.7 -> 4.65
